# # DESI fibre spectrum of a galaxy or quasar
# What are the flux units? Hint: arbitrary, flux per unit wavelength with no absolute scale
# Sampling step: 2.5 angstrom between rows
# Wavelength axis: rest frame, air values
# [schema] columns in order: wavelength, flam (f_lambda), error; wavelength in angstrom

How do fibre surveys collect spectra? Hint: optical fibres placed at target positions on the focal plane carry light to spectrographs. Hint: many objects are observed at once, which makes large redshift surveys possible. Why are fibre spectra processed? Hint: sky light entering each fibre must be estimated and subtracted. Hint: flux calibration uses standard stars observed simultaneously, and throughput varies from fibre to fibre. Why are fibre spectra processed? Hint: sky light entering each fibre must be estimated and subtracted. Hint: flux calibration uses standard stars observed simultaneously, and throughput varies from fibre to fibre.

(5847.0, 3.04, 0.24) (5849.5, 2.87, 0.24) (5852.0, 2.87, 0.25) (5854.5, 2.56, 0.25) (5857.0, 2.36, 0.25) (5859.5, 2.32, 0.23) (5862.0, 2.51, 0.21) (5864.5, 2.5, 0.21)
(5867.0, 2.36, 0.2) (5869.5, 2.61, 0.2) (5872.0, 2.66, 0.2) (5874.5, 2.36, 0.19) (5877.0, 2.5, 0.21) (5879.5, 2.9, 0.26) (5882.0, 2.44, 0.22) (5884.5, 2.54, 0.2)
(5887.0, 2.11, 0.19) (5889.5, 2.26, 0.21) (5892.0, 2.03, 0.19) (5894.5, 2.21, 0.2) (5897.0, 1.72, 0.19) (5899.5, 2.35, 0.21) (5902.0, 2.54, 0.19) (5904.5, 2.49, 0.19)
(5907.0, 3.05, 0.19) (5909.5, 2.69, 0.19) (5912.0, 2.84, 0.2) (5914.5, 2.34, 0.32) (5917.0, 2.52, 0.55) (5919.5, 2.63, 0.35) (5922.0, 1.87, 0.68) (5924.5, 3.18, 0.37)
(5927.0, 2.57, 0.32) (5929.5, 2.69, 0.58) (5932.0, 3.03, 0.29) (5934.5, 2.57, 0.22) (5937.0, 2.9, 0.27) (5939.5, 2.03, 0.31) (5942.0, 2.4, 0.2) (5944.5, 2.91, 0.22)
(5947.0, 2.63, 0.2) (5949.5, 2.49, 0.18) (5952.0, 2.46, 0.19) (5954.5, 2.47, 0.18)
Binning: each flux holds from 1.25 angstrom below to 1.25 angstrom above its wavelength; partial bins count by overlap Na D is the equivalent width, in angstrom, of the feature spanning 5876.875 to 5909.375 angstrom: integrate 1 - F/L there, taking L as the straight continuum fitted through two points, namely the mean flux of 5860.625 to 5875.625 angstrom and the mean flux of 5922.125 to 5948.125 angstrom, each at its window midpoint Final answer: 1.98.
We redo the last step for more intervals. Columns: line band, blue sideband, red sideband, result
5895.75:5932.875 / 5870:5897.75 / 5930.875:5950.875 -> -1.0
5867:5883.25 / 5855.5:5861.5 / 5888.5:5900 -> -2.3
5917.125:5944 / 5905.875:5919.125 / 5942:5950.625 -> 0.7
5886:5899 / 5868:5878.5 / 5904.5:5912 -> 2.9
